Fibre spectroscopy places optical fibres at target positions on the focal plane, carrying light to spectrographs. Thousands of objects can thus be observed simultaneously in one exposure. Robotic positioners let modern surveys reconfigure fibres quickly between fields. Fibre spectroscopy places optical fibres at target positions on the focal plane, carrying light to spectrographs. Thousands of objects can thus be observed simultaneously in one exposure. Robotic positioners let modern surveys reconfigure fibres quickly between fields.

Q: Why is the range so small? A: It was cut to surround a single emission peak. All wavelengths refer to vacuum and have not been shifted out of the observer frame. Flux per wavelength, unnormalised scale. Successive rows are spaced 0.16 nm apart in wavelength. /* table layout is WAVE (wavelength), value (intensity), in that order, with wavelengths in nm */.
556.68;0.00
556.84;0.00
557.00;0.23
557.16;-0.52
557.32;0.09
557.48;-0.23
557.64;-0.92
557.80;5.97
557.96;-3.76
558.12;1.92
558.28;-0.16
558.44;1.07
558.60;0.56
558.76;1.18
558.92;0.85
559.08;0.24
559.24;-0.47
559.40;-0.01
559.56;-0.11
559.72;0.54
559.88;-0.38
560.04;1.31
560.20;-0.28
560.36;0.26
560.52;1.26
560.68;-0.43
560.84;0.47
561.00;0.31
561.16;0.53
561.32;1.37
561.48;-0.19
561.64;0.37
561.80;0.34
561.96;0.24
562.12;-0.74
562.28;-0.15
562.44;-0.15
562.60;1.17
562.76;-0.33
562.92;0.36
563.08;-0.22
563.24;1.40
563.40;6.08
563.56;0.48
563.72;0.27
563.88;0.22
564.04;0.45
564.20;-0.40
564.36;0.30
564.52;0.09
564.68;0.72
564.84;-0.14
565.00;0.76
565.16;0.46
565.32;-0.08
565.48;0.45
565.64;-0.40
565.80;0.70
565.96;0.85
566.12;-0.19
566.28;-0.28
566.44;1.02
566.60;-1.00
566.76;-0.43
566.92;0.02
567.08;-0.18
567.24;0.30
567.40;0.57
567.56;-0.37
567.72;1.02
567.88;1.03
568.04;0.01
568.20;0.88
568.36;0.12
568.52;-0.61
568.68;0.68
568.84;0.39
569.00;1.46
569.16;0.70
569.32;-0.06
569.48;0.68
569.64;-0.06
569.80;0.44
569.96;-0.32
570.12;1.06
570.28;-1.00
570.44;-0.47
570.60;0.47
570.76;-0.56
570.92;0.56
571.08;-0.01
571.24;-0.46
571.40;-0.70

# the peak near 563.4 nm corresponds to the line [O III]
